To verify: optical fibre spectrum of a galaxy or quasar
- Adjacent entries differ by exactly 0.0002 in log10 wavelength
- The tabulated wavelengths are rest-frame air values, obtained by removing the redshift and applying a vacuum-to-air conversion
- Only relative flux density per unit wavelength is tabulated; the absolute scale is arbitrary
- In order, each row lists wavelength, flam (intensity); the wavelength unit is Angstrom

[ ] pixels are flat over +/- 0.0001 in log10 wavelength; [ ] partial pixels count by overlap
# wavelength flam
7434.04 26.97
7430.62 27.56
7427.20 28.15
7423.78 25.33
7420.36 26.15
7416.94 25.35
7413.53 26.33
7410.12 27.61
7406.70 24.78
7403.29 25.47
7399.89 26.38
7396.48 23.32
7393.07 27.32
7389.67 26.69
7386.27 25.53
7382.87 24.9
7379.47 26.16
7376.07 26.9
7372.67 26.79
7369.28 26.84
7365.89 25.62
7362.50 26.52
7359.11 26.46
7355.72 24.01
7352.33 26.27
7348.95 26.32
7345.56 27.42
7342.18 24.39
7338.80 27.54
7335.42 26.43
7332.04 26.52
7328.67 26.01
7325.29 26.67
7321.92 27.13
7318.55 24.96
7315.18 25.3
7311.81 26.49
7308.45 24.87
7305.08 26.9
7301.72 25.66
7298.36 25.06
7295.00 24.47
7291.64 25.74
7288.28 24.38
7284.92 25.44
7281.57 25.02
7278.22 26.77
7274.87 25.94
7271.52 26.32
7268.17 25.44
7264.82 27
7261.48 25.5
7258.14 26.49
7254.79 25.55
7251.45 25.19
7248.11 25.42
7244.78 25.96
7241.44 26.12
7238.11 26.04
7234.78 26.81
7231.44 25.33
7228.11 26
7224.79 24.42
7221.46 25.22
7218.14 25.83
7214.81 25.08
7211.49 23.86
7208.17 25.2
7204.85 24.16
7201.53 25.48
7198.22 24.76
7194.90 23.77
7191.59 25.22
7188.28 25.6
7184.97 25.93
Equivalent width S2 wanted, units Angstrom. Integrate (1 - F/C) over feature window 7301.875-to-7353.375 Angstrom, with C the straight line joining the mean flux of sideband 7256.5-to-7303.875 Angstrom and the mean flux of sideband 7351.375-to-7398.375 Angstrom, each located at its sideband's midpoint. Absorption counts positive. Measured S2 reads -0.8 Angstrom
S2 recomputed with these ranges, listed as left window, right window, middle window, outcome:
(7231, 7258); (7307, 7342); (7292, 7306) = 0.31 Angstrom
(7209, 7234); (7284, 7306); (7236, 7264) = -0.68 Angstrom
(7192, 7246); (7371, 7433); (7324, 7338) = -0.36 Angstrom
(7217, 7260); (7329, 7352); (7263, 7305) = 0.60 Angstrom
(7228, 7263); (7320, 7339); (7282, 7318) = 1.30 Angstrom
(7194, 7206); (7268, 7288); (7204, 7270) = -1.06 Angstrom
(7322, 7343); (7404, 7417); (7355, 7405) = 0.44 Angstrom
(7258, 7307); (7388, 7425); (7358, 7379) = -0.54 Angstrom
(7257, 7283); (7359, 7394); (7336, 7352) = -0.10 Angstrom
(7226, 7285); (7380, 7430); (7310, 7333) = -0.17 Angstrom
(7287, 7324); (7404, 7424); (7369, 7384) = -0.30 Angstrom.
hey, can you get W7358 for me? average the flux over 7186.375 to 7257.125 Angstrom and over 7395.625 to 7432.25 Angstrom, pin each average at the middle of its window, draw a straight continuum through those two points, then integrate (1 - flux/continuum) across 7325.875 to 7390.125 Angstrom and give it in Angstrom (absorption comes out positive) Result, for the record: -0.76 Angstrom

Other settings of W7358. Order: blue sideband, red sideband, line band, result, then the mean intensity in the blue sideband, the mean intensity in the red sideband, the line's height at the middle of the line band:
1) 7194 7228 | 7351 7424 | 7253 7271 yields -0.60 Angstrom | 24.9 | 26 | 25.2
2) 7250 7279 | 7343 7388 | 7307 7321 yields 0.29 Angstrom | 26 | 26.1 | 26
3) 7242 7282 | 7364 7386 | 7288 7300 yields 0.47 Angstrom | 25.9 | 26.2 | 26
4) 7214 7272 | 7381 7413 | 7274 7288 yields 0.07 Angstrom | 25.8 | 25.8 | 25.8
